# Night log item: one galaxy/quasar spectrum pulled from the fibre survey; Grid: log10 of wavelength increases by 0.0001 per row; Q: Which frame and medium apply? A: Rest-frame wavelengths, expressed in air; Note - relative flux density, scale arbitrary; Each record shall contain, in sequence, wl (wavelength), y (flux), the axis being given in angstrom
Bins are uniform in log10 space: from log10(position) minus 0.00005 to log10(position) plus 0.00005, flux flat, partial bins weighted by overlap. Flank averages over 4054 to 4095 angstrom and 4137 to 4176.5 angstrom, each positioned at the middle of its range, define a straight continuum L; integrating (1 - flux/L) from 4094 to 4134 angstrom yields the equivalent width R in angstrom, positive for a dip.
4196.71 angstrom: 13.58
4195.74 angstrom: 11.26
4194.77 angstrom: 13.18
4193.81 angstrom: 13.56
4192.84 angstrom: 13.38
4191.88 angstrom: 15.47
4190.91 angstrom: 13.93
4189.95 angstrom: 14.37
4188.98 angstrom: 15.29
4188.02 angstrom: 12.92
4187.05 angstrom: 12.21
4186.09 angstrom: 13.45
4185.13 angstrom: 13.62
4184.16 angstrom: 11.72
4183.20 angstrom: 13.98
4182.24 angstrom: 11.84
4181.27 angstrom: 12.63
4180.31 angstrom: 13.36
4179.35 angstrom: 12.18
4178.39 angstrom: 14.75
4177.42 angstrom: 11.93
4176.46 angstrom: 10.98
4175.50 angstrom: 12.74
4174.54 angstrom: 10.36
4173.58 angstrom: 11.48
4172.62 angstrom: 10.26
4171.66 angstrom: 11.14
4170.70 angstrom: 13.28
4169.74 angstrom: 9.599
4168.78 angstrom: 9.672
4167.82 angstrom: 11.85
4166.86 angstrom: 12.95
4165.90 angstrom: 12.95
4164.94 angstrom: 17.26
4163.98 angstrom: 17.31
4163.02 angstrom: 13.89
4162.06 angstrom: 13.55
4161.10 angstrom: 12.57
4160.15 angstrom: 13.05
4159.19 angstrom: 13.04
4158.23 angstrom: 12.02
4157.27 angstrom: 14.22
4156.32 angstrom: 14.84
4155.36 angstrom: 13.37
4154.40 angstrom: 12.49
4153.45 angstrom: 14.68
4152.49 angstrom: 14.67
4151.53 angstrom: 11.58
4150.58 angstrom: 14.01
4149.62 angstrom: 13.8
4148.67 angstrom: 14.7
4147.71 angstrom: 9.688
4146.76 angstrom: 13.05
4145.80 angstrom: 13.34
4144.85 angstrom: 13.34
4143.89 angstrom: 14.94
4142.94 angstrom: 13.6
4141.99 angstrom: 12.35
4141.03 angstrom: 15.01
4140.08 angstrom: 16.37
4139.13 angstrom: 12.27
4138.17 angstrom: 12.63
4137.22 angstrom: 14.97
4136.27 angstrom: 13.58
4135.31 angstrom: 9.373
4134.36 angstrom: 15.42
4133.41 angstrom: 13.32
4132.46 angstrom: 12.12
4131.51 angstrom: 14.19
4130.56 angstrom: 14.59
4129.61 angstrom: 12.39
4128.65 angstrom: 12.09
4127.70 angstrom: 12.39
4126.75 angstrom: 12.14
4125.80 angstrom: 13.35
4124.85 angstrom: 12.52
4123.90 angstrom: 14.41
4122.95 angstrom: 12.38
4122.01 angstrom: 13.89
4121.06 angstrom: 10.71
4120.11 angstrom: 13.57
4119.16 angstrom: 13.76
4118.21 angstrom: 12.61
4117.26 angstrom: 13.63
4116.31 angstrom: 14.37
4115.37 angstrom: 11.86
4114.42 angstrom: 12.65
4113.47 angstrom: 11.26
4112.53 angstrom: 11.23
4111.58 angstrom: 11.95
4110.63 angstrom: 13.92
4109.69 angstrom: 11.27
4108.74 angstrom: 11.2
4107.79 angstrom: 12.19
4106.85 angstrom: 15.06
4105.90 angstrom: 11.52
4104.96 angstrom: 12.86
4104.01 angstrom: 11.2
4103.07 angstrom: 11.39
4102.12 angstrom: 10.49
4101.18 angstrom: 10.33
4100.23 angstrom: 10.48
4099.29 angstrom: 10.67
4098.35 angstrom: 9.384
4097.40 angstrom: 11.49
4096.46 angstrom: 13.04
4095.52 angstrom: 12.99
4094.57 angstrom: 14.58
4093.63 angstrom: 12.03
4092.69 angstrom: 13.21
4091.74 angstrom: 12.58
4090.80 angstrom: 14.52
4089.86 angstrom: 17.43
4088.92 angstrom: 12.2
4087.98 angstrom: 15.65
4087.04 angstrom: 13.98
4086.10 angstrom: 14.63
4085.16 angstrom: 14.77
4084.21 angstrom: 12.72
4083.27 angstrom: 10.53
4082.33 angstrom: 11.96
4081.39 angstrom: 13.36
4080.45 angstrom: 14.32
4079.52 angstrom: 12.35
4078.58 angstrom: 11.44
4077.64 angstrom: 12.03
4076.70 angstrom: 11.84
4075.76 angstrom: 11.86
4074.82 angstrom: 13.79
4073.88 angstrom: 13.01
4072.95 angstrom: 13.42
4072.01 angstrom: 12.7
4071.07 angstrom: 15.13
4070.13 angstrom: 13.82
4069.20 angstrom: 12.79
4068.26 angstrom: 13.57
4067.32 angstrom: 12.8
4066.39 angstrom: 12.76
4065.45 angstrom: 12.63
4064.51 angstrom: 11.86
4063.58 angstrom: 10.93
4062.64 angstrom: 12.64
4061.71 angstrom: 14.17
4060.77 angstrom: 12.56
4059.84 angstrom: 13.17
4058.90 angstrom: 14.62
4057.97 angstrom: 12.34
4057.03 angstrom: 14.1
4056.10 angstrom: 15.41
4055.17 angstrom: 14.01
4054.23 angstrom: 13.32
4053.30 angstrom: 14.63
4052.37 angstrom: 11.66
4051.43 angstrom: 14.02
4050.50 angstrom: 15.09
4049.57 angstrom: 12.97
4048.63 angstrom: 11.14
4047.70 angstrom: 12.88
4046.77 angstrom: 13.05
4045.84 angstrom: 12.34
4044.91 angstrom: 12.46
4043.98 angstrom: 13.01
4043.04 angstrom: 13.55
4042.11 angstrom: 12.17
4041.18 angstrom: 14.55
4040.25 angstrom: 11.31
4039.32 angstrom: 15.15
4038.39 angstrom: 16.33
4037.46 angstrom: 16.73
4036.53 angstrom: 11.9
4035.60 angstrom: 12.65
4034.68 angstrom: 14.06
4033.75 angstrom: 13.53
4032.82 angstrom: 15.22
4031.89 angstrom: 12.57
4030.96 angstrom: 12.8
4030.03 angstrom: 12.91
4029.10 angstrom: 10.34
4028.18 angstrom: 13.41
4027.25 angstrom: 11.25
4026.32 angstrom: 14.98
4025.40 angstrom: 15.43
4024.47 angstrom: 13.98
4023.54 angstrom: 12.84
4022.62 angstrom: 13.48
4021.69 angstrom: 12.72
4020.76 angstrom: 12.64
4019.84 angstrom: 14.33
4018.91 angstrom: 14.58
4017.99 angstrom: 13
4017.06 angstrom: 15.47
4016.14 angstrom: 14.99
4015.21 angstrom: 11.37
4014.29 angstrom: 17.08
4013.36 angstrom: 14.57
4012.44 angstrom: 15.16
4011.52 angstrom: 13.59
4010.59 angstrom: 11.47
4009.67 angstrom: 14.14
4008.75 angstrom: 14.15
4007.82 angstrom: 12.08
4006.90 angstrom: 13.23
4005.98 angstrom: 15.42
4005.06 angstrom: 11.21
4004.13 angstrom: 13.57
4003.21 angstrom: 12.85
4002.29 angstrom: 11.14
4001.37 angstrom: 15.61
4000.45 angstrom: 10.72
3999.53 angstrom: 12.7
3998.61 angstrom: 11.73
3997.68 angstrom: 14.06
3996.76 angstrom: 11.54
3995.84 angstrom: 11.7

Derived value 2.3 angstrom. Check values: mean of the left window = 13.3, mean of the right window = 13.1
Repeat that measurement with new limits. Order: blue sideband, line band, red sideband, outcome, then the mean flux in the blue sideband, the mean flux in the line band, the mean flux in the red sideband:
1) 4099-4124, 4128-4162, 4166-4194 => -2.62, 12.2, 13.4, 12.6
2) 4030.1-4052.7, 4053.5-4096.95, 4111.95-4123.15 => -0.66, 13.4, 13.3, 12.7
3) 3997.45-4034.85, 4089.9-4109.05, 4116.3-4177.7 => 1.44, 13.4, 12.2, 13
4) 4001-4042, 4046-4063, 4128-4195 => 0.11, 13.6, 13.4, 13.2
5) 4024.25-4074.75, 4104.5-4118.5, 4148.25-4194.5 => 0.75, 13.3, 12.5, 13.1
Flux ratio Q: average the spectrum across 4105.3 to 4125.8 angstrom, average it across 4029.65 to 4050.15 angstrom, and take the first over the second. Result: 0.95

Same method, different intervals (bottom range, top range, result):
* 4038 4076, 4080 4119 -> 0.95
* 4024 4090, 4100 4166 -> 0.98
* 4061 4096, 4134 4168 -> 1.03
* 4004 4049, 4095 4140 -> 0.93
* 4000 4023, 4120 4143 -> 0.97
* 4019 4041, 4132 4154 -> 0.99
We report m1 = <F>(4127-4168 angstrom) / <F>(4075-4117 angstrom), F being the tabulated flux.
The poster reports 1.08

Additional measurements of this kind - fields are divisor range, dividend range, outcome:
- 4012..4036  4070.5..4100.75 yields 0.95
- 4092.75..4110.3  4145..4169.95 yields 1.12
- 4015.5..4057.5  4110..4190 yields 0.96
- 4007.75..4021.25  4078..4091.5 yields 0.97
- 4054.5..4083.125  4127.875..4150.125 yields 1.02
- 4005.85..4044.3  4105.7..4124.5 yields 0.93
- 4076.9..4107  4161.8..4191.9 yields 1.02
